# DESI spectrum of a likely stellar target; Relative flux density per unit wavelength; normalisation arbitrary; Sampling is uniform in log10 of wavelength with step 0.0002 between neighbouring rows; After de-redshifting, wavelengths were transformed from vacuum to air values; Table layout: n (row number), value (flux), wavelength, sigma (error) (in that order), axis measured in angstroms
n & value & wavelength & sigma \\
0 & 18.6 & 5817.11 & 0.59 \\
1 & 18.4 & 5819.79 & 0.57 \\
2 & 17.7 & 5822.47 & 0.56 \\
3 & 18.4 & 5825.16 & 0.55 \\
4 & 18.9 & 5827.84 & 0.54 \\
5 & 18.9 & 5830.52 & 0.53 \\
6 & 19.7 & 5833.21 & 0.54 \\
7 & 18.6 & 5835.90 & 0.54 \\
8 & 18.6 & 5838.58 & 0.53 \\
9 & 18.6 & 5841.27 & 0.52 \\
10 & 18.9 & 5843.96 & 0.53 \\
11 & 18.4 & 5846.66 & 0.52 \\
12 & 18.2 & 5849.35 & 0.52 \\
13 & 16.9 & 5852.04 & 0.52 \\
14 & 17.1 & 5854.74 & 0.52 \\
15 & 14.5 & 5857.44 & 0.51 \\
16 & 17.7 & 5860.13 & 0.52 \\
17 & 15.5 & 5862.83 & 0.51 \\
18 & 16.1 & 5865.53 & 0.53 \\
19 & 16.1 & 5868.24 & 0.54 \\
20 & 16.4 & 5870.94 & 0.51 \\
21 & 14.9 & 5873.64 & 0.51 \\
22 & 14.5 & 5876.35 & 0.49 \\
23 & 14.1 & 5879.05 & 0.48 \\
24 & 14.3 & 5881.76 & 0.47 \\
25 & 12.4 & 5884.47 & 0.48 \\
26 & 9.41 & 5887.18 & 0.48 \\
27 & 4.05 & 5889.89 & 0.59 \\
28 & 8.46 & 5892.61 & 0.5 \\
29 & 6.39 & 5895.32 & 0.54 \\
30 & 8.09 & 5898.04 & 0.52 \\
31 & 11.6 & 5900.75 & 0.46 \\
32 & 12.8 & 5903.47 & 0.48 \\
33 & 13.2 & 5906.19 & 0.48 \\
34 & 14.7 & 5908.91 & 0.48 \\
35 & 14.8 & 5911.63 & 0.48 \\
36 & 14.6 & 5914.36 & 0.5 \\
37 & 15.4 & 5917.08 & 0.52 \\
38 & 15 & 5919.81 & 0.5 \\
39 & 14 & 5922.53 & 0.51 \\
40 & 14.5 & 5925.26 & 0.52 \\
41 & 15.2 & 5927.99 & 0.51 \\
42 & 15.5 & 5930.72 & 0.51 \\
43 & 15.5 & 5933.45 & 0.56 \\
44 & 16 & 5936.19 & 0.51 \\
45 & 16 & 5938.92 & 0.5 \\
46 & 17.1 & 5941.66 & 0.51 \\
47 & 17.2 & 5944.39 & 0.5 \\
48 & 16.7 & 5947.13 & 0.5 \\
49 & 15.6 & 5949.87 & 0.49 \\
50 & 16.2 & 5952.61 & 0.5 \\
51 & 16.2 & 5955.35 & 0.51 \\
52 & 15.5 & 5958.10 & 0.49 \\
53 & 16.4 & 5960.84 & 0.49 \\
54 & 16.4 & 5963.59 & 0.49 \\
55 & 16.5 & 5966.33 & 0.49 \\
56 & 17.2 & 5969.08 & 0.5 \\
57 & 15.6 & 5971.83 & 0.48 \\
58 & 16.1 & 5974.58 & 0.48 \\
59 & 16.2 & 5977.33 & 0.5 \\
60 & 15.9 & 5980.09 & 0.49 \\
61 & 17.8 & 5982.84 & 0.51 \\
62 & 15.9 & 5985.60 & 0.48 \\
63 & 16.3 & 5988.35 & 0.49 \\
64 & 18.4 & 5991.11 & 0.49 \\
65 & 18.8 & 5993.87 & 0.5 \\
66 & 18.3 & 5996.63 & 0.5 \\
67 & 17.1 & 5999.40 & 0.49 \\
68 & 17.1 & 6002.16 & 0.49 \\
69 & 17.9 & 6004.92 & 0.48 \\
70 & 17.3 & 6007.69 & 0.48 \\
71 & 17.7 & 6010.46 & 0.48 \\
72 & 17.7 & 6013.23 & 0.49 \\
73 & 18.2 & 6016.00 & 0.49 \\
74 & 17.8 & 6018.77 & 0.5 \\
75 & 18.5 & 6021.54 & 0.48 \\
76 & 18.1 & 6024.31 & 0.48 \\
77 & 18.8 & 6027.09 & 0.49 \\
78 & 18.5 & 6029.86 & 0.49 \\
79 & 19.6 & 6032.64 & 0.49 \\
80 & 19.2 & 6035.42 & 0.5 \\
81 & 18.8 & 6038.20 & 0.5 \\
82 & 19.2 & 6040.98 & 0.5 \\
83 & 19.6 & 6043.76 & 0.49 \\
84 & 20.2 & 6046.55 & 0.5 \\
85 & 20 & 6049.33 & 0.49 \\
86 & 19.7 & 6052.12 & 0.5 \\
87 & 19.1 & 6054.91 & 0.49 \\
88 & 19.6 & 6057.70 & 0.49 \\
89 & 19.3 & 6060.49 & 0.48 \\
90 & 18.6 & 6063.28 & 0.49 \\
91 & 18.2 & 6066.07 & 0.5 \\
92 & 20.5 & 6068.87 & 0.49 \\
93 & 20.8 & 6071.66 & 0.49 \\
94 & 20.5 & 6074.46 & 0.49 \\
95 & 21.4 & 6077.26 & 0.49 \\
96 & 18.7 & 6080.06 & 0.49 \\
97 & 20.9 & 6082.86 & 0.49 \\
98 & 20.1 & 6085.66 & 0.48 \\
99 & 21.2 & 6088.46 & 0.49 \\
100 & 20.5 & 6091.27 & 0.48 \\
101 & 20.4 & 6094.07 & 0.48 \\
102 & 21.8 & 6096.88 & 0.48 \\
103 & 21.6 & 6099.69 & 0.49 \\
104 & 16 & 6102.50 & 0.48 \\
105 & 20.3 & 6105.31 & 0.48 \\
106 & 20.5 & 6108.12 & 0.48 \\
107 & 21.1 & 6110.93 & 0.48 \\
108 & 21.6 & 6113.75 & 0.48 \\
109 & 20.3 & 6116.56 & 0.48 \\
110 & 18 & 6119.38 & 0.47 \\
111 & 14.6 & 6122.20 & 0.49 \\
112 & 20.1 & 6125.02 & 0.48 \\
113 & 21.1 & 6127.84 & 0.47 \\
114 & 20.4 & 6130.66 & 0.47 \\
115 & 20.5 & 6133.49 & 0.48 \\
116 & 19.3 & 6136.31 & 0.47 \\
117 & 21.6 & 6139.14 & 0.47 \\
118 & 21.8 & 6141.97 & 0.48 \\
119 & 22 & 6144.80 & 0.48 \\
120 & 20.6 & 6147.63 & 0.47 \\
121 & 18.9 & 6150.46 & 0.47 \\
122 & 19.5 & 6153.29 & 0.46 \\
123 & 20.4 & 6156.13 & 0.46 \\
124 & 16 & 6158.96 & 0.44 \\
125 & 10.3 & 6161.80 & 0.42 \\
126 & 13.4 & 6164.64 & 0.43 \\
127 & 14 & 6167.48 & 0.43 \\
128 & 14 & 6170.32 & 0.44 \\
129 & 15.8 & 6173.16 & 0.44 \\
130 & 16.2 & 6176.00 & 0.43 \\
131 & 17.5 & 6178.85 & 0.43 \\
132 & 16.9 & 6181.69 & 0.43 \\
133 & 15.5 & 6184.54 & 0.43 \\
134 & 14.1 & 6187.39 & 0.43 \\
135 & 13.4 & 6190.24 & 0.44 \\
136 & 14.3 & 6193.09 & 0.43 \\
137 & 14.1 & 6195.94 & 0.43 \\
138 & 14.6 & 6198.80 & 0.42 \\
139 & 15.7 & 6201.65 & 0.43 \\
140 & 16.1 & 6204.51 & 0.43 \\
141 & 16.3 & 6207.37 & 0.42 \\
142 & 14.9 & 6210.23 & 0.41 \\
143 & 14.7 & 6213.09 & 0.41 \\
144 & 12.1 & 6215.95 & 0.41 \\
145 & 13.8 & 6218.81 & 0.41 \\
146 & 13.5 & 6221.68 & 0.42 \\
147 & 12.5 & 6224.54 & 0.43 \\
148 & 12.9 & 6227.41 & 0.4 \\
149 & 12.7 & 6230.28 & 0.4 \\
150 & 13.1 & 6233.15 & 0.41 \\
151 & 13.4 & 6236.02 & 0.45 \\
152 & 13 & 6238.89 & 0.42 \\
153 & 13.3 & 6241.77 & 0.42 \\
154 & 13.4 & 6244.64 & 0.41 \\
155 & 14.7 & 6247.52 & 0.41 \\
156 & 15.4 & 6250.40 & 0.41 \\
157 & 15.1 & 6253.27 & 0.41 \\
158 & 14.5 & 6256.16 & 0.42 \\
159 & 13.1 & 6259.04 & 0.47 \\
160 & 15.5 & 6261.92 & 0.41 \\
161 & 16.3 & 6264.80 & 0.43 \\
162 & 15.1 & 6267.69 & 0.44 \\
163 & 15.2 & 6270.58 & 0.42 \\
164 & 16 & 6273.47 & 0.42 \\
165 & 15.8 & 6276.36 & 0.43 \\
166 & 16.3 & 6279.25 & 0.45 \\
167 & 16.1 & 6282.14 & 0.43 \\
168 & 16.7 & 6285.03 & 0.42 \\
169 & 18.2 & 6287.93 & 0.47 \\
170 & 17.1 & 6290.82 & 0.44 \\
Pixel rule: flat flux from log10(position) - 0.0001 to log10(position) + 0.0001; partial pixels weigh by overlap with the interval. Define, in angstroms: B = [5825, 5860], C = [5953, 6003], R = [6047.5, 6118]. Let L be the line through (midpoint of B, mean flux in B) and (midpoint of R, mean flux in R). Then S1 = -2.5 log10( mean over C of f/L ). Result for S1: 0.151 mag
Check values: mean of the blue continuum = 18.1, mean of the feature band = 16.7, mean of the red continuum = 20.1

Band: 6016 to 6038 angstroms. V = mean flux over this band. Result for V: 18.6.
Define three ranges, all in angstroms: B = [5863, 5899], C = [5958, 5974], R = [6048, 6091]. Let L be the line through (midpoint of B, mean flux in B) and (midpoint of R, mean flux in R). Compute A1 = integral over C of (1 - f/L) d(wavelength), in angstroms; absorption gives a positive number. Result -0.7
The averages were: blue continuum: 12.1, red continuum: 19.9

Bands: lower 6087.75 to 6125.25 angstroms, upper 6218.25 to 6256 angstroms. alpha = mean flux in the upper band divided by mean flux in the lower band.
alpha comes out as 0.69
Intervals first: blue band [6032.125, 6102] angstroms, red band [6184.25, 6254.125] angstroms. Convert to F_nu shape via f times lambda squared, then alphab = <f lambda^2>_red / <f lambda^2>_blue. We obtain 0.74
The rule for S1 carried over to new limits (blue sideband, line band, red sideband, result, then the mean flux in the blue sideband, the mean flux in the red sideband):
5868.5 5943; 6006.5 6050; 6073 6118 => -0.05 mag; 13.3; 20.4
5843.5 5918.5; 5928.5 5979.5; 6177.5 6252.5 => -0.16 mag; 13.8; 14.3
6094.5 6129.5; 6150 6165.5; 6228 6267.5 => 0.10 mag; 19.8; 14.1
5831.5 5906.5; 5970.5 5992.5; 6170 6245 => -0.14 mag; 14.5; 14.4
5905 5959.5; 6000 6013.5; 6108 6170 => -0.05 mag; 15.5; 18.8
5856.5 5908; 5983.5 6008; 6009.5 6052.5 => -0.01 mag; 12.7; 18.8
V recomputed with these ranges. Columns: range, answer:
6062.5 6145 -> 20.1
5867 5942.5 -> 13.4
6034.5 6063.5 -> 19.4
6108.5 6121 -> 20.2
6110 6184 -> 18.2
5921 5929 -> 14.6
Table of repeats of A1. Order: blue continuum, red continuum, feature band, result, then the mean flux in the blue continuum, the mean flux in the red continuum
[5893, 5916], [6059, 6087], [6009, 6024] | -0.7 angstroms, 11.9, 19.9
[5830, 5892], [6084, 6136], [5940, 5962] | 1.1 angstroms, 15.7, 20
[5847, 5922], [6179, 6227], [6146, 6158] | -4.4 angstroms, 13.7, 14.6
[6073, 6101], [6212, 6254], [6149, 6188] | 1.8 angstroms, 20.7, 13.5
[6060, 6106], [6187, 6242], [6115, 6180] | -3.9 angstroms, 20.1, 13.9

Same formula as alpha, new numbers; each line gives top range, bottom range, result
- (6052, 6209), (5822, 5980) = 1.20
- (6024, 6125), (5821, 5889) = 1.19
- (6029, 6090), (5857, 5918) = 1.52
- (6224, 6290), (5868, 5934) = 1.14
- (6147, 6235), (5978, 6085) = 0.80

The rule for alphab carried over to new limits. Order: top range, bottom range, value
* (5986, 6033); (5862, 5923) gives 1.45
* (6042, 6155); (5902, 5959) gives 1.38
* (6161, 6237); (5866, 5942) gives 1.18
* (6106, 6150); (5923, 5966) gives 1.34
